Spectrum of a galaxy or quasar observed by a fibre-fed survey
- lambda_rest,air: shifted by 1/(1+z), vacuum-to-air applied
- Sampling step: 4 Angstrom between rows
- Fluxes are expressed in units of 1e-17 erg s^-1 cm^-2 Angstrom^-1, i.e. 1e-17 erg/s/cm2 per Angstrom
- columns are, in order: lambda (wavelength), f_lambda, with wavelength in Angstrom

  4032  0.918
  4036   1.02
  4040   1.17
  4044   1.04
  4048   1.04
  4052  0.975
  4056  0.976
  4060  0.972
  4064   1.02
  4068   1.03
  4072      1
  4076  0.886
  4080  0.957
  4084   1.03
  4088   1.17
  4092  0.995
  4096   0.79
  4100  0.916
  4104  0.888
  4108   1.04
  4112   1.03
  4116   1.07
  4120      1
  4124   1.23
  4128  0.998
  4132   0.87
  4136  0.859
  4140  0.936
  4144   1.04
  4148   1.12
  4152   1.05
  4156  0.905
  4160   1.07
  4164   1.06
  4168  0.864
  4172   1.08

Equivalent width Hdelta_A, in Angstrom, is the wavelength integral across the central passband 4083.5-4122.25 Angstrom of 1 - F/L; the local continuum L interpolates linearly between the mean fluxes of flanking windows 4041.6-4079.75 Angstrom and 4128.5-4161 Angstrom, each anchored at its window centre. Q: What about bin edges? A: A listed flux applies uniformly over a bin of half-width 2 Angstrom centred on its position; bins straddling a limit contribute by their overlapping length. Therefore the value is -0.3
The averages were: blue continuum 0.993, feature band 0.993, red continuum 0.979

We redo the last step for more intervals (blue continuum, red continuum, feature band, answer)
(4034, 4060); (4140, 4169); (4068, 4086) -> 0.91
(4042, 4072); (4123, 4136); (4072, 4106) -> 1.47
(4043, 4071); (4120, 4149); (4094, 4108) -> 1.60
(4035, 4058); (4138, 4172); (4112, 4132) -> -0.61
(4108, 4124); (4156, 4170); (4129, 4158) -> 1.29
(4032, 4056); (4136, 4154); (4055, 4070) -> 0.41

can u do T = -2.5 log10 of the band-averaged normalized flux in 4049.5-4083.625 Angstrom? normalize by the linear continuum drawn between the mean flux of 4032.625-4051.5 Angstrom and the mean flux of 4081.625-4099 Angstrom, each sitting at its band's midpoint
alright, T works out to 0.04 mag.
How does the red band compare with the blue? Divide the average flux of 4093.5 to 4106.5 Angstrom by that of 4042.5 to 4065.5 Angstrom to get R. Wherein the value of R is 0.87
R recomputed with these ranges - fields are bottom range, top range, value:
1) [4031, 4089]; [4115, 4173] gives 1.00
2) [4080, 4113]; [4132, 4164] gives 1.01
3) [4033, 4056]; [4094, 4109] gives 0.87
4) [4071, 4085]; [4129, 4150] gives 1.01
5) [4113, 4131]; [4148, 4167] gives 0.96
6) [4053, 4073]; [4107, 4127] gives 1.07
